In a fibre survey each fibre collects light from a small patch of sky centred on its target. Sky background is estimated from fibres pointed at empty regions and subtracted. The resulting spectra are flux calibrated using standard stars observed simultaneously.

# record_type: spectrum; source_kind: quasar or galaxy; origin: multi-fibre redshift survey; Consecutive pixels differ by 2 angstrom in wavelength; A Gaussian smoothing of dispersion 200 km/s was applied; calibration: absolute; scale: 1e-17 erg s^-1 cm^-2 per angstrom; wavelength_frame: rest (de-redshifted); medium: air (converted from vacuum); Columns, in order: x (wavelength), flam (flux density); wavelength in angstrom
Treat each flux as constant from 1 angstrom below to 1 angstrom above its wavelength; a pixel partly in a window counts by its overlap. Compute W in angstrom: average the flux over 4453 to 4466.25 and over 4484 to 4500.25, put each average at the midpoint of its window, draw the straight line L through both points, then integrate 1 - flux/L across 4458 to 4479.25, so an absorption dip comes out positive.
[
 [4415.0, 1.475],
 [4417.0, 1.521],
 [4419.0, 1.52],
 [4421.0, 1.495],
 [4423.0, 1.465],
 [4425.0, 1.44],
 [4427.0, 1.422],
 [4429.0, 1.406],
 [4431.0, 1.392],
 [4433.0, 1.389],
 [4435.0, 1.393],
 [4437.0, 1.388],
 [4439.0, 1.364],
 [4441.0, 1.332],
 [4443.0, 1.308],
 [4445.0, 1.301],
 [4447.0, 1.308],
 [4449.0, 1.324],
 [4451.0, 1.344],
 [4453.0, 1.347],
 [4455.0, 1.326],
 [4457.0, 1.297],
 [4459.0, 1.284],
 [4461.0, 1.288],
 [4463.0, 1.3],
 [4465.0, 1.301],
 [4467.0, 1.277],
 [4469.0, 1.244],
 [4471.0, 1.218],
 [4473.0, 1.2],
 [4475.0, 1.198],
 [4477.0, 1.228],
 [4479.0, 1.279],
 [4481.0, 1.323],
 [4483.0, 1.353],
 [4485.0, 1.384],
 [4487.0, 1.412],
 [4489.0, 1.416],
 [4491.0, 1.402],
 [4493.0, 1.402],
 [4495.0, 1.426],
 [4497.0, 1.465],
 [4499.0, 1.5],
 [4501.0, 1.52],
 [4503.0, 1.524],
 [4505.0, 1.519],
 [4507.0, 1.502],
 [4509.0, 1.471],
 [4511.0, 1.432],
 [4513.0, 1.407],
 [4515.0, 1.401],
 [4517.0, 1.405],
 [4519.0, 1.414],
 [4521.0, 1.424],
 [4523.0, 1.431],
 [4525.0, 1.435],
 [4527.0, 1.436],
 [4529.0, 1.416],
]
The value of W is 1.3 angstrom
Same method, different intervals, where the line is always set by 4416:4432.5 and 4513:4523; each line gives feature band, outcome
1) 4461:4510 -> 2.0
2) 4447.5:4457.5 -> 0.8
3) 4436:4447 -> 0.8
